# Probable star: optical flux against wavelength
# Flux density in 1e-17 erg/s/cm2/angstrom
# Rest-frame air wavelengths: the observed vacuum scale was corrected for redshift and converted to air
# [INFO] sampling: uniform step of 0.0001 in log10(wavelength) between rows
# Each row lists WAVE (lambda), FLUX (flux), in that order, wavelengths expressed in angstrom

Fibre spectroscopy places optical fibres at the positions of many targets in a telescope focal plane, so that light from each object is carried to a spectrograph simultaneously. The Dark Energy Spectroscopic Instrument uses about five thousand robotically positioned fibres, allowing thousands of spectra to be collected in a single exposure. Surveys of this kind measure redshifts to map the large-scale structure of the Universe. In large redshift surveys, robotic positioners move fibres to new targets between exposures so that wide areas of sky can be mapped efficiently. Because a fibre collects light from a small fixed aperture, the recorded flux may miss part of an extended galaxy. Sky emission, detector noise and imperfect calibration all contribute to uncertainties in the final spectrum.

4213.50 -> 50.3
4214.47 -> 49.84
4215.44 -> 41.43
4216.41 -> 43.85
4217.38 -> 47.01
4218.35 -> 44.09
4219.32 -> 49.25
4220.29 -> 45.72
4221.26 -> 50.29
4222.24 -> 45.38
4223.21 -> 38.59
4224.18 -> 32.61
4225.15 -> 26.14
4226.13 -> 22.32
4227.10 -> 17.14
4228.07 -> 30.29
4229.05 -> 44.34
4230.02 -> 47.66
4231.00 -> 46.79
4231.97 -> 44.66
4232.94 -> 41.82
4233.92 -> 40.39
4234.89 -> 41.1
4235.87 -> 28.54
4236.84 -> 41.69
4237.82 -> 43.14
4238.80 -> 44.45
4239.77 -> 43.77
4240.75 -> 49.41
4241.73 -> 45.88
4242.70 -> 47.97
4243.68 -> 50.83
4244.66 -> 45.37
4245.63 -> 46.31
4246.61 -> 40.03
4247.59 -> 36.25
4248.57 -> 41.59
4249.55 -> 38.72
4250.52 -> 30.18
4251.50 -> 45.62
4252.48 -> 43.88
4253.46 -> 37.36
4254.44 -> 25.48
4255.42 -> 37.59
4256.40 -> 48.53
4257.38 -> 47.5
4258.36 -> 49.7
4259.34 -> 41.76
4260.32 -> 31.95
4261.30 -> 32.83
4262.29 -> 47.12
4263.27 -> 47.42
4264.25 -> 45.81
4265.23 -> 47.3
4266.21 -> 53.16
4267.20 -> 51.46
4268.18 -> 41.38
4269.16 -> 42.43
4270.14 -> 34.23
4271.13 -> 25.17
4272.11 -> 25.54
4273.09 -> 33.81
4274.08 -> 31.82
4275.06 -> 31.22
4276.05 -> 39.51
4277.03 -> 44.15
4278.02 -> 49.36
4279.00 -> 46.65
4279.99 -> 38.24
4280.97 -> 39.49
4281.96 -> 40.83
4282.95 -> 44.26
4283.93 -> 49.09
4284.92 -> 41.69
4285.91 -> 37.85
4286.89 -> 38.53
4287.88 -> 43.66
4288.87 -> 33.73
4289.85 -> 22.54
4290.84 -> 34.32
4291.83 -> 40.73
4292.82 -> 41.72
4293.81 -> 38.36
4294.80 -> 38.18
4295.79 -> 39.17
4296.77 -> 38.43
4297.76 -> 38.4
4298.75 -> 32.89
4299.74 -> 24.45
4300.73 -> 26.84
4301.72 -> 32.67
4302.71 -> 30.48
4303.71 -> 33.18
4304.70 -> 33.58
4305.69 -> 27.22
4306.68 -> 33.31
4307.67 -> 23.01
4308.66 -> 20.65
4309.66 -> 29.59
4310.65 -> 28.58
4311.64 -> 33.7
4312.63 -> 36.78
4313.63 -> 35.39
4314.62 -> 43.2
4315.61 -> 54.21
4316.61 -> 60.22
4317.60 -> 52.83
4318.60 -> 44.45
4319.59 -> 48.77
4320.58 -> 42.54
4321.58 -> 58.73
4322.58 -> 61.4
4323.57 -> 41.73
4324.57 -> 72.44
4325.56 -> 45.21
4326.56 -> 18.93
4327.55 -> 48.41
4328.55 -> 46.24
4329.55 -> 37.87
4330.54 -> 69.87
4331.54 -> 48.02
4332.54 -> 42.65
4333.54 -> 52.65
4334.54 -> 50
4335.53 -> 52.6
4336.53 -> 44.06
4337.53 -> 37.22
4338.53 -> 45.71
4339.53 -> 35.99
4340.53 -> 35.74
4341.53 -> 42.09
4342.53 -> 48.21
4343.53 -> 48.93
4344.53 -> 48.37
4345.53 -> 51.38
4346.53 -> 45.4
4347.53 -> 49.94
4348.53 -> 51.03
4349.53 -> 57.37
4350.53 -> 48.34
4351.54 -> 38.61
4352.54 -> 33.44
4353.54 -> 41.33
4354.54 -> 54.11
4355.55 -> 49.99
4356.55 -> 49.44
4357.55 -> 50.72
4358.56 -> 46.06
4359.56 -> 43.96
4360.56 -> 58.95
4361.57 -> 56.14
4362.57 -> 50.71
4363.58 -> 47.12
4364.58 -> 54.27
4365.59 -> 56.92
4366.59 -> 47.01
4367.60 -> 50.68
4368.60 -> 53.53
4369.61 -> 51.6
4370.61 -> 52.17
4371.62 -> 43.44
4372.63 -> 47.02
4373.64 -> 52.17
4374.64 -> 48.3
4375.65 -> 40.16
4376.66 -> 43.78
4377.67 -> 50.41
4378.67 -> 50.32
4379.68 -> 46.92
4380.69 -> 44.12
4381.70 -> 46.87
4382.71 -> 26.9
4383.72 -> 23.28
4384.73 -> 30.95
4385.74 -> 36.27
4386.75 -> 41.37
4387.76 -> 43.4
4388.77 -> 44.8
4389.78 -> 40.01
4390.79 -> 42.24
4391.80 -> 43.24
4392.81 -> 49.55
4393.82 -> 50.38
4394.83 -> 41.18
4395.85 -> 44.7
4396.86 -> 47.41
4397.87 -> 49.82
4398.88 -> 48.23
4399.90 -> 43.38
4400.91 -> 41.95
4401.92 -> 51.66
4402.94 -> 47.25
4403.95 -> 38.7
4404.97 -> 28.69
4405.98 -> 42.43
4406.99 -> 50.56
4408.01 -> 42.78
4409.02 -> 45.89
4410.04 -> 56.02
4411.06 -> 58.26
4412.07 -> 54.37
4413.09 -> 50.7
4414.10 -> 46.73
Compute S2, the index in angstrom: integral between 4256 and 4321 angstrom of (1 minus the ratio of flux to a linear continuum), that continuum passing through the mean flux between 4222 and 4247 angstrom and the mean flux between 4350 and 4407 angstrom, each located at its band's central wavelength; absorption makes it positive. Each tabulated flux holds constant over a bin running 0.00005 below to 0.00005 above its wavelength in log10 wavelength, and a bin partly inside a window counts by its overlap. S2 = 5.3 angstrom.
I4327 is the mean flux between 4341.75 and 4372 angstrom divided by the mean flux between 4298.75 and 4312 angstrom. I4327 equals 1.69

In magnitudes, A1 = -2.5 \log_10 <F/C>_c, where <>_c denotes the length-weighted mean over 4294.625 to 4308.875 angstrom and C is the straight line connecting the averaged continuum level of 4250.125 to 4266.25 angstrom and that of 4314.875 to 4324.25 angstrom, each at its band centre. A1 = 0.47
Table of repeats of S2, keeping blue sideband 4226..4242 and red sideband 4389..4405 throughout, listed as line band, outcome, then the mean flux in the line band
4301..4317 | 2.9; 34.4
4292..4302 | 1.5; 35.4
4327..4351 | -2.4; 47.4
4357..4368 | -1.9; 51.1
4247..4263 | 0.3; 39.9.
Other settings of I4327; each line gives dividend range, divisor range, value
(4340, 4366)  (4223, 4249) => 1.21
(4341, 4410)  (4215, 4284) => 1.13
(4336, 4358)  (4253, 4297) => 1.15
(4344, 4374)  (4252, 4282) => 1.22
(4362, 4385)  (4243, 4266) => 1.10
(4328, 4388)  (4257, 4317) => 1.23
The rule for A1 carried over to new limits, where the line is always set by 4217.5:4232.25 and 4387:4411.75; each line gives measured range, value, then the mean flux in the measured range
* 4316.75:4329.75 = -0.13 mag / 48.2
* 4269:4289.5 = 0.07 mag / 38.5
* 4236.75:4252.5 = -0.09 mag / 43.3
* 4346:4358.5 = -0.09 mag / 47.4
